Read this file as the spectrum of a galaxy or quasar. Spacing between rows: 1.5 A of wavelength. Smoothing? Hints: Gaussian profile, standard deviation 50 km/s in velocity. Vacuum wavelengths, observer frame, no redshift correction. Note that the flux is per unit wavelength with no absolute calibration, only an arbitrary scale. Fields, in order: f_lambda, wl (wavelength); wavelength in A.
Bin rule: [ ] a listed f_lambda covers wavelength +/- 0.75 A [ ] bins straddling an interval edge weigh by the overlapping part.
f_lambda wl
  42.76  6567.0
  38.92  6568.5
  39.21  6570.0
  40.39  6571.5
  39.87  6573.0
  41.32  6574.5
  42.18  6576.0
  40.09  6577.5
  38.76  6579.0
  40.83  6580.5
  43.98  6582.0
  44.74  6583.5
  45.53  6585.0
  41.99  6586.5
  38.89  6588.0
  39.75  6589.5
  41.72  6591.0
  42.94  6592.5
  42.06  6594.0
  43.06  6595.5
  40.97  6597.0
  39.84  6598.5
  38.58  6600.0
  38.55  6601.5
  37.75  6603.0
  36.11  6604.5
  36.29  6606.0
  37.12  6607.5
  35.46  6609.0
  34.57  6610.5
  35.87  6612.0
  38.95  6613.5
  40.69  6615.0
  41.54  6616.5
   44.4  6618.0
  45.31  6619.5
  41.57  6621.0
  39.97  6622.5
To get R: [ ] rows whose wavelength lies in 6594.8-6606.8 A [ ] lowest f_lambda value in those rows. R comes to 36.11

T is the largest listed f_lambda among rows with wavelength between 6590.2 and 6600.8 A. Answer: 43.06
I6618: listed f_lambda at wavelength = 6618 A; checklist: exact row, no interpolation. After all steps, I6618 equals 44.4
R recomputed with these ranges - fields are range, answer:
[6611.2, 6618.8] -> 35.87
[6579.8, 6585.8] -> 40.83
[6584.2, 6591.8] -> 38.89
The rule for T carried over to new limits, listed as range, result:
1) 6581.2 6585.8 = 45.53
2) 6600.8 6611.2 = 38.55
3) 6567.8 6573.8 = 40.39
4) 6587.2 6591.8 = 41.72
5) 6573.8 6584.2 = 44.74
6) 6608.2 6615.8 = 40.69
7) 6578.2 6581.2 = 40.83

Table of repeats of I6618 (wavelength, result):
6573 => 39.87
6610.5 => 34.57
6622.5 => 39.97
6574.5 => 41.32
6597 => 40.97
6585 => 45.53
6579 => 38.76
